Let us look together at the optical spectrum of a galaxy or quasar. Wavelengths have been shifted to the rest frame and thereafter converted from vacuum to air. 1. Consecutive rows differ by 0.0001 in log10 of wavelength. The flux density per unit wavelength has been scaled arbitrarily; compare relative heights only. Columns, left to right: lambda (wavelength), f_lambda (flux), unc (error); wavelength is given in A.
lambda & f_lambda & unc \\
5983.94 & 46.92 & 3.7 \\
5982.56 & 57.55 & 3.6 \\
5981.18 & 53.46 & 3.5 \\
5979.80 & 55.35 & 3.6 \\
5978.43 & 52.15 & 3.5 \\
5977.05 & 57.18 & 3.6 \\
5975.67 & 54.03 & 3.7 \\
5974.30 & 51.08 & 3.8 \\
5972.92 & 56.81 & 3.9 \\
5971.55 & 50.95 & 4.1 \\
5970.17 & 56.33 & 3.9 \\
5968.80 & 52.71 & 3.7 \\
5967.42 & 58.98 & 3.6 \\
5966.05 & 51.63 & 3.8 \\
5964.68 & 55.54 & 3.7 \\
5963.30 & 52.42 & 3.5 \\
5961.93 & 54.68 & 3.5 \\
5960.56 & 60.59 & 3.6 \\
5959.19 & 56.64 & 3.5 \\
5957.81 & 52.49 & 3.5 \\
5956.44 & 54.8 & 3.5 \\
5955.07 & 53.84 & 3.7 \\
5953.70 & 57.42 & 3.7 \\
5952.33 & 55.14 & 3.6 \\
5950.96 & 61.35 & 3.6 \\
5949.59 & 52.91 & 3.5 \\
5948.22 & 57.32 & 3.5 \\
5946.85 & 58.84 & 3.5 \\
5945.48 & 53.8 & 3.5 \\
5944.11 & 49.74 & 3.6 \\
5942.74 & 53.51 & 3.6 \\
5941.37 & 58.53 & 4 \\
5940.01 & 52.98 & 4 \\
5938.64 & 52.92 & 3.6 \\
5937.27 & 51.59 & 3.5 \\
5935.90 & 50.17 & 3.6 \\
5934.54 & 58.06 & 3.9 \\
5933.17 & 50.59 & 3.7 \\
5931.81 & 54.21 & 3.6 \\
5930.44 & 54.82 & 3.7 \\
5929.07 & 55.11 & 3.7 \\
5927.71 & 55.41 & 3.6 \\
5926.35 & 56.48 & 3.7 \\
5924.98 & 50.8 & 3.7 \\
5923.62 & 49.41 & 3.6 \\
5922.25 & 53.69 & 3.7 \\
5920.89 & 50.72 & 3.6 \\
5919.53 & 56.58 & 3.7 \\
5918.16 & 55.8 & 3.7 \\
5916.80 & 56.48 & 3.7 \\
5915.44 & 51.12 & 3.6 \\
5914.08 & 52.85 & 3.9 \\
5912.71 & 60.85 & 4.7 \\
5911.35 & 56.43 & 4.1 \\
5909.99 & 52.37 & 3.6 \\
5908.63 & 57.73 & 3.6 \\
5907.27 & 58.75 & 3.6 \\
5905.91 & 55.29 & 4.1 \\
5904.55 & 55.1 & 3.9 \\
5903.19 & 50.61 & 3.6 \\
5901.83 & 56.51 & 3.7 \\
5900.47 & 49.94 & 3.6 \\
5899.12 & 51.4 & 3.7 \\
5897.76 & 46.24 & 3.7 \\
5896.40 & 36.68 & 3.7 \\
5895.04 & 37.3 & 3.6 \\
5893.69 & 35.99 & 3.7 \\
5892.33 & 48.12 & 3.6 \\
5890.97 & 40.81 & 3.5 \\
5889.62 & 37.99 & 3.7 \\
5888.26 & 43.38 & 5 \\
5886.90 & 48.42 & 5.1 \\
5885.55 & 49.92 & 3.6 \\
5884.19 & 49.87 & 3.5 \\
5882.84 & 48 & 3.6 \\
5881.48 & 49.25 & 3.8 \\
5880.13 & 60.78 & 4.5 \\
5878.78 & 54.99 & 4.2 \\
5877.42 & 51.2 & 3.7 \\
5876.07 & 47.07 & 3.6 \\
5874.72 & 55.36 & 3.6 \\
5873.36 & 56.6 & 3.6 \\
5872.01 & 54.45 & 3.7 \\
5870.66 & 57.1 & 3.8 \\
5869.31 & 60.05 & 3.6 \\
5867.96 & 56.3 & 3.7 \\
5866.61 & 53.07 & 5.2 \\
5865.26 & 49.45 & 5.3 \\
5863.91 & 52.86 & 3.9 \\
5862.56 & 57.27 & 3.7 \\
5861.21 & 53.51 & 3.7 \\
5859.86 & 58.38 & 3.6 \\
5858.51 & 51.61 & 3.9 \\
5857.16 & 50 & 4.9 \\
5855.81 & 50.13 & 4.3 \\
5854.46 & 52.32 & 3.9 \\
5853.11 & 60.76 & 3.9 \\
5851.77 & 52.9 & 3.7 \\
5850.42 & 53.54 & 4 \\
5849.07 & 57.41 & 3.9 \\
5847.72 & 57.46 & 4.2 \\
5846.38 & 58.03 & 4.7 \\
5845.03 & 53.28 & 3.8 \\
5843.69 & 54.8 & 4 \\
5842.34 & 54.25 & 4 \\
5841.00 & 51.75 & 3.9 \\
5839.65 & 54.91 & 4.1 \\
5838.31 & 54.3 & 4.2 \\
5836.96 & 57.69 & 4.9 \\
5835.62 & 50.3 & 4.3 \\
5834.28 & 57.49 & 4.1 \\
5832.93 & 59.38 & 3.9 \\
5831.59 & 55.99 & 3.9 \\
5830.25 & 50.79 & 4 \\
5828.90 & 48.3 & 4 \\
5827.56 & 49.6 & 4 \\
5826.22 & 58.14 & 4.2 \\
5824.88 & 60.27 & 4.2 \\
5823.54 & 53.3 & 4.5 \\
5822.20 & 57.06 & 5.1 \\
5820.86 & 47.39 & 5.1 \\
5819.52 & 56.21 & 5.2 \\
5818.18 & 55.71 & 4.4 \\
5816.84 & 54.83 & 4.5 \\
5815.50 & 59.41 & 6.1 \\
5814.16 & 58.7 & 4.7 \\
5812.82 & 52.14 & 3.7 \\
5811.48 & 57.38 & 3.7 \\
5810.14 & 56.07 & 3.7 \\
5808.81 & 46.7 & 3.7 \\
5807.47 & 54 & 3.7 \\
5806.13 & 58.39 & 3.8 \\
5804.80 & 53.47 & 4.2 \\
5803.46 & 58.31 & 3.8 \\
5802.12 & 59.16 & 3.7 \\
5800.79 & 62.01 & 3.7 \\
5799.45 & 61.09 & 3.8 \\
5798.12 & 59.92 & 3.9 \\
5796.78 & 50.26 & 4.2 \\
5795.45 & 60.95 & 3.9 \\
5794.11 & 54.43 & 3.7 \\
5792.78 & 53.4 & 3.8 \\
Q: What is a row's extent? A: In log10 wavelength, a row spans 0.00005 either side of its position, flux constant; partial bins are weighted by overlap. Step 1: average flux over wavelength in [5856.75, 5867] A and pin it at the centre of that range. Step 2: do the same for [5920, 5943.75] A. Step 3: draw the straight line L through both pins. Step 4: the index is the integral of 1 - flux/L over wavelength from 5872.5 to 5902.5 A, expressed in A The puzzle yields 3.0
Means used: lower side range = 53.3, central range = 48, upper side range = 53.5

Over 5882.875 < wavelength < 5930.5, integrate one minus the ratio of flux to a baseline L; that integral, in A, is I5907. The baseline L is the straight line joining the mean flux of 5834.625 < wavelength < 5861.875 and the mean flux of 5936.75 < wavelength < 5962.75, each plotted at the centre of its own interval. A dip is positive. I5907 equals 3.6 A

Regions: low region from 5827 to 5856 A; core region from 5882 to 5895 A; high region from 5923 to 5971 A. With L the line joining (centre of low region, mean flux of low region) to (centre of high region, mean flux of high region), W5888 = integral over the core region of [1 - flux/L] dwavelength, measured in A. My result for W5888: 2.4 A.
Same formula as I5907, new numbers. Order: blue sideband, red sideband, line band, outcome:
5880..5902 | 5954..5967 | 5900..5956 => -4.33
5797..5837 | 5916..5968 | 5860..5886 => 0.69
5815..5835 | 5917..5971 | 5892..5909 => 1.75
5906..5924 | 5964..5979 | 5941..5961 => -0.42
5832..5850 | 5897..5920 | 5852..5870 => 0.27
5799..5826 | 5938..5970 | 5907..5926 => 0.32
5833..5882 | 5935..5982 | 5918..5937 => 0.36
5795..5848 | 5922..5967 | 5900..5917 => -0.05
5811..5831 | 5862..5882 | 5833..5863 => -0.12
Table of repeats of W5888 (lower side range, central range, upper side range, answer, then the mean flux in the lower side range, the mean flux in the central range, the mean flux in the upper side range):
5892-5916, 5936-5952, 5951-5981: -0.4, 50.8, 54.7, 54.9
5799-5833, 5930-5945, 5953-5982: 0.4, 55.4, 53.4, 54.7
